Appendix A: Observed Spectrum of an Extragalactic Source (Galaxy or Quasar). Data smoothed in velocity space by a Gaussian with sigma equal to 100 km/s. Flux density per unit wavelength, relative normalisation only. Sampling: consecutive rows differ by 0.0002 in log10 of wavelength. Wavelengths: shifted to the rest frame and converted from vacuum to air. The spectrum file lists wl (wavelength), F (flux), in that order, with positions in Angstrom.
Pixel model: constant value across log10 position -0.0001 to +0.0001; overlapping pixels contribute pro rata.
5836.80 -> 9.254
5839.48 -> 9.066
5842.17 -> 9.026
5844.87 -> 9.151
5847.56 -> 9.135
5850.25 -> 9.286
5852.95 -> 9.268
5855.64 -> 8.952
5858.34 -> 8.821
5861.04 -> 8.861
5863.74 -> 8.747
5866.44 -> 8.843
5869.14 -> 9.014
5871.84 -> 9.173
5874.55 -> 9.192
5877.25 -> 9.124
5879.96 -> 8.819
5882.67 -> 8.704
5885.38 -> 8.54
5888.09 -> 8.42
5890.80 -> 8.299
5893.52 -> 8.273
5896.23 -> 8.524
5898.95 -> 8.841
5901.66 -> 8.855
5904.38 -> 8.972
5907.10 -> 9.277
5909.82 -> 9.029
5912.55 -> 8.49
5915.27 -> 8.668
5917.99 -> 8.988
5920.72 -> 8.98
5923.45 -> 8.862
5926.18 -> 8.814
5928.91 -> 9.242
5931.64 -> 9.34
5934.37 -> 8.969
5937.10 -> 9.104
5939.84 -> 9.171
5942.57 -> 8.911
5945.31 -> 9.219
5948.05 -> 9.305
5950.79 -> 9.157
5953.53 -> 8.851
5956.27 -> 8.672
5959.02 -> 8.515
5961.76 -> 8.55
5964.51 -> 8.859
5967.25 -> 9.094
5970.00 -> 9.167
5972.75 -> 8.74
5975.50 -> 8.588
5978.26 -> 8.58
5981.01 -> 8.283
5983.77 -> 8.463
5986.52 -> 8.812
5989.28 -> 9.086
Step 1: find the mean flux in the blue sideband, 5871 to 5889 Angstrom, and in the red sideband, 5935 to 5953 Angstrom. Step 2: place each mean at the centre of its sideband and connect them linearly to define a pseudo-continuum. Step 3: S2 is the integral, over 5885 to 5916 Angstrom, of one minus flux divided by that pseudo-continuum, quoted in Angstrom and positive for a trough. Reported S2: 0.88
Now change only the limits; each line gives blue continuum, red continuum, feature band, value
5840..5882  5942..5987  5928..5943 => -0.4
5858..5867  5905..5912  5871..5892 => 0.3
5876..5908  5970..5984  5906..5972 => -2.4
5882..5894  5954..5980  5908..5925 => -0.6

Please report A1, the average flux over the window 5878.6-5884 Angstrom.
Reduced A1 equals 8.75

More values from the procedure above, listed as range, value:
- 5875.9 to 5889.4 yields 8.72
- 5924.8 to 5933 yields 9.13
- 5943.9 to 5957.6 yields 9.04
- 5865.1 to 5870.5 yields 8.94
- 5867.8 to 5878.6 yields 9.13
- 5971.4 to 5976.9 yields 8.65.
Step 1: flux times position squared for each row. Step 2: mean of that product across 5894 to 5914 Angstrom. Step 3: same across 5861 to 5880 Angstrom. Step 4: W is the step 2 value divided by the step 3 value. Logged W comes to 1.0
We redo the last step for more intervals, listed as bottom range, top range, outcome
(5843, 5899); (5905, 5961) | 1.03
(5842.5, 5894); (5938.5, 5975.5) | 1.04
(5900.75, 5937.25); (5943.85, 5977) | 1.01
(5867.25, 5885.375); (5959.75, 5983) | 1.00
